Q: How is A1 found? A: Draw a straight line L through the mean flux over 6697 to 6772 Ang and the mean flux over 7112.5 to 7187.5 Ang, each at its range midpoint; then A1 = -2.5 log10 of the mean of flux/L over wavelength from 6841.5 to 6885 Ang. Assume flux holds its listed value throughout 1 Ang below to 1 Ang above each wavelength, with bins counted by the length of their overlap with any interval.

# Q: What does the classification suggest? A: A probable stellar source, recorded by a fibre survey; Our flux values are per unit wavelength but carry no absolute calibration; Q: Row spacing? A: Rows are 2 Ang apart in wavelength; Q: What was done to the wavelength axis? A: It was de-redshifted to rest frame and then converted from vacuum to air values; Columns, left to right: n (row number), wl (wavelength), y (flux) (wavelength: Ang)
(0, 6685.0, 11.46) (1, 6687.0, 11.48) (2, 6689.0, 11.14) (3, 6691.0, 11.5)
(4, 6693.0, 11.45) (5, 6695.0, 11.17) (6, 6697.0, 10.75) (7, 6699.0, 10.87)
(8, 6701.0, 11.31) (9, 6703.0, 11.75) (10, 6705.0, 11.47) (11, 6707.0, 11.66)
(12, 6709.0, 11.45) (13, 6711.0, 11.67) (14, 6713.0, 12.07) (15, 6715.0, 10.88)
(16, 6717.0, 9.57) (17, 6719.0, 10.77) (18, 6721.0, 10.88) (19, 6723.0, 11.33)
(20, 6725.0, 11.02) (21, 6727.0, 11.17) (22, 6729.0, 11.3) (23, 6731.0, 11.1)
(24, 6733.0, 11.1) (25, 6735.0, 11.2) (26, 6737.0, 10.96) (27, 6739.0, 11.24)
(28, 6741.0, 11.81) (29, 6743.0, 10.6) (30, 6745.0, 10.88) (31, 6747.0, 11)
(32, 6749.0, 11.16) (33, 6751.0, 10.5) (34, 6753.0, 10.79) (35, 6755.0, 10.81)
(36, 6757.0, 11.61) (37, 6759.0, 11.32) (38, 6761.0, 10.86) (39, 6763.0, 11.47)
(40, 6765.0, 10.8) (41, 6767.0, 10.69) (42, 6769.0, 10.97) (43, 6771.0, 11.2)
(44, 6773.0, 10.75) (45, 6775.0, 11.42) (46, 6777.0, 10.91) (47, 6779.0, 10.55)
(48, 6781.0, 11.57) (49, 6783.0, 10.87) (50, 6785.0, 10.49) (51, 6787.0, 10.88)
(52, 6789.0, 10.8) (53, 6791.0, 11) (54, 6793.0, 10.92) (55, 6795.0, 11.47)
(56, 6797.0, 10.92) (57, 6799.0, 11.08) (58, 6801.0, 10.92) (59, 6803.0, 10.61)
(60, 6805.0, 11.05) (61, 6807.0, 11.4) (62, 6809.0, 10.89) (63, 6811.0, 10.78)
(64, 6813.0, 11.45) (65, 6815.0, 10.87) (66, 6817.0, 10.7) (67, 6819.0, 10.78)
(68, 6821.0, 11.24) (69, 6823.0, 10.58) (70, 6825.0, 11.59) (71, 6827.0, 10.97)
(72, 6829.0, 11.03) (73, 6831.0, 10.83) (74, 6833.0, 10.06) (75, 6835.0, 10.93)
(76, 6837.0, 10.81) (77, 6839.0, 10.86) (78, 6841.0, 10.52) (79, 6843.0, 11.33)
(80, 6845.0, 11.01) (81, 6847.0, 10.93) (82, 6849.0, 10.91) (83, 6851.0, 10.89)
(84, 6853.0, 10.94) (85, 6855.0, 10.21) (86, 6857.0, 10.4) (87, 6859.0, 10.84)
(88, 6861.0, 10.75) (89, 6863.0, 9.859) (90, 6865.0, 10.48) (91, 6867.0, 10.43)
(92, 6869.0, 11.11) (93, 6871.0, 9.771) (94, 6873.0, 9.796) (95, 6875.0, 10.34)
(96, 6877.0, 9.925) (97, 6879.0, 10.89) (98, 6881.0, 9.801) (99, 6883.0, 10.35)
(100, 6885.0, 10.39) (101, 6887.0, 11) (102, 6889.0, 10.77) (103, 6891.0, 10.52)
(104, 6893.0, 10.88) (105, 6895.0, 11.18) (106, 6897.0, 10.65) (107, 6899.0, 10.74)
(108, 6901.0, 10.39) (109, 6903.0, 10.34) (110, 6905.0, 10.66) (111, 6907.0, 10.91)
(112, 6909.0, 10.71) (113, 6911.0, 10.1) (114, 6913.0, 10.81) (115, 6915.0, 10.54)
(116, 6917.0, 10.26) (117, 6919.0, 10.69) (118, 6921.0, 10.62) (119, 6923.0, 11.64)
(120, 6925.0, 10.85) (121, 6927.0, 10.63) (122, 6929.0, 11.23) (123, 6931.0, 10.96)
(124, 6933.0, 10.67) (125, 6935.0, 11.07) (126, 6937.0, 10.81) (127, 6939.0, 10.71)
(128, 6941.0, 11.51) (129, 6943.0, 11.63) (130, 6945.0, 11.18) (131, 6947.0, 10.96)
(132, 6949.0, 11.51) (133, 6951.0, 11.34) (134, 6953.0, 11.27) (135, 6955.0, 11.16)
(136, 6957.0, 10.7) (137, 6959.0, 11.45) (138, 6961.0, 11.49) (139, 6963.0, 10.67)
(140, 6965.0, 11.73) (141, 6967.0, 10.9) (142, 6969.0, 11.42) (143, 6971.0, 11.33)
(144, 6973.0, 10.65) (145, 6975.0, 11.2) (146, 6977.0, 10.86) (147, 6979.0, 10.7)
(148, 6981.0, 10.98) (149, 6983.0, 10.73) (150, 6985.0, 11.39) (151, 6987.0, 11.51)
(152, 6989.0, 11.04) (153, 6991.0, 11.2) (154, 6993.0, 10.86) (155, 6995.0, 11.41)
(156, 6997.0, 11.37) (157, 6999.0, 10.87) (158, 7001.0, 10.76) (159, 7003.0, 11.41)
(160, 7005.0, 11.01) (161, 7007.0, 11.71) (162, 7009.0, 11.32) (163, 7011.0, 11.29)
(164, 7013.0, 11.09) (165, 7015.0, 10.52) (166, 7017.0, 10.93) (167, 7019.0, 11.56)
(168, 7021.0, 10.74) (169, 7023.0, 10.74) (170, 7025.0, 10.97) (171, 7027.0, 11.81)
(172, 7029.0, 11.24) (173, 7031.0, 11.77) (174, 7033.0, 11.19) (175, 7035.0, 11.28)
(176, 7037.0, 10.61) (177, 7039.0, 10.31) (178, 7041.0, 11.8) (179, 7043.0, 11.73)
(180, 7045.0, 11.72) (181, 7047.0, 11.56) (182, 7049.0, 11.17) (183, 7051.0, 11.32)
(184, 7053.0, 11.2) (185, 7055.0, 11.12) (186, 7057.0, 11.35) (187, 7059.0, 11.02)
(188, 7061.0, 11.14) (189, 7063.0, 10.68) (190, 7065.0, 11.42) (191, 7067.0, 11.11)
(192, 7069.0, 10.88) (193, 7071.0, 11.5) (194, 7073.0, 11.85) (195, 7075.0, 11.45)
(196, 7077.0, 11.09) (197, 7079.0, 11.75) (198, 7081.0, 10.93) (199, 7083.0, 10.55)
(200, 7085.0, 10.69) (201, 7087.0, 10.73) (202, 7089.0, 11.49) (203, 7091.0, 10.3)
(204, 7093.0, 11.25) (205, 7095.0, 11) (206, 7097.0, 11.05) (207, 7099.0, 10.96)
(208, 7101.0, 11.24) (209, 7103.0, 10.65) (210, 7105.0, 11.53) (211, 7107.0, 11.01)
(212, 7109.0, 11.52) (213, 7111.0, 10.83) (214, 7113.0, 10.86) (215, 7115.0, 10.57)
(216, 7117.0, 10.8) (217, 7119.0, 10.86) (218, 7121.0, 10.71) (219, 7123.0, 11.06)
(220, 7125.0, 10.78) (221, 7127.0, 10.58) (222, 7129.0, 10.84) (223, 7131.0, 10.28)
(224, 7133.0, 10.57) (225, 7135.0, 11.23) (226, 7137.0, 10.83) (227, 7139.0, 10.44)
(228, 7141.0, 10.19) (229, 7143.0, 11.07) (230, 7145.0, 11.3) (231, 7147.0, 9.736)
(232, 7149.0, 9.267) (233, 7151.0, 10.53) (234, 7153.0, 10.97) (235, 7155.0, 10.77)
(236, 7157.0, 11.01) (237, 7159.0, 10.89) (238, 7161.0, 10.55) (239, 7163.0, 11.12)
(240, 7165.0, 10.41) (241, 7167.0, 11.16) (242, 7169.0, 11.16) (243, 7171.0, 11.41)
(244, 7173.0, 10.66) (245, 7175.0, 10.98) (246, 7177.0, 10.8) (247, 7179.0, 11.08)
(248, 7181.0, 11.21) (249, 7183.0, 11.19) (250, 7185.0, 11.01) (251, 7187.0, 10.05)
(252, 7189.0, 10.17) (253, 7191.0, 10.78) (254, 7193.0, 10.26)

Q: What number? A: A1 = 0.05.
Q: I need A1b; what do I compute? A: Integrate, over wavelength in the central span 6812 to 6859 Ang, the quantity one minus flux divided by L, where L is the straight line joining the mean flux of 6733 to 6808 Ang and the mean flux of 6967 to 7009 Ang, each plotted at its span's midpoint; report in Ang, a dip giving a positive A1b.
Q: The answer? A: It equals 0.8 Ang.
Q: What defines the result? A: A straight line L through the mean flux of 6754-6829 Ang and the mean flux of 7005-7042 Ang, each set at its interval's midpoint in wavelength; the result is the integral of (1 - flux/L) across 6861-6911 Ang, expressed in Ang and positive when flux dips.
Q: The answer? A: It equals 2.6 Ang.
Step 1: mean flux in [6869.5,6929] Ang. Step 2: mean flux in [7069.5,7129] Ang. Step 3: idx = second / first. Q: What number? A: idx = 1.0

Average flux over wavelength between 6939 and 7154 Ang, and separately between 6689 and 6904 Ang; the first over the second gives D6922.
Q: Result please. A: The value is 1.0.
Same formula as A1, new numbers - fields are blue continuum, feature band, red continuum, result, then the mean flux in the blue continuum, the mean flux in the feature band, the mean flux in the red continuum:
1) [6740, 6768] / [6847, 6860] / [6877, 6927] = 0.005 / 11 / 10.7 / 10.6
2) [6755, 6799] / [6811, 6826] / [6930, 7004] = 0.003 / 11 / 11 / 11.1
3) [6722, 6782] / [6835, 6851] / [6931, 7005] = 0.018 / 11.1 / 10.9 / 11.1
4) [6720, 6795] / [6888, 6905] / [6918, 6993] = 0.039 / 11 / 10.7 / 11.1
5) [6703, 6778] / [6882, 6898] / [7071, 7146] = 0.032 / 11.1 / 10.7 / 10.9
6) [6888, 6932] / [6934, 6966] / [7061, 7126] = -0.040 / 10.7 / 11.2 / 11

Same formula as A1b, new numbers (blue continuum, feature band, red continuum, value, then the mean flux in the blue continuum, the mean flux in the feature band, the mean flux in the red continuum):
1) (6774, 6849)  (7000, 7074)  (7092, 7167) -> -2.5 Ang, 10.9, 11.2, 10.8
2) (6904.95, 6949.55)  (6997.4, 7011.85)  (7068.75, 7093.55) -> -0.3 Ang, 10.9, 11.2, 11.1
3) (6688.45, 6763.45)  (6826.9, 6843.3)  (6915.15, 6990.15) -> 0.5 Ang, 11.1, 10.8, 11.1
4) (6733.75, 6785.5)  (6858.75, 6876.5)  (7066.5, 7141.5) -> 1.1 Ang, 11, 10.3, 11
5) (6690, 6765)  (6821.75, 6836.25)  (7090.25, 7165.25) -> 0.2 Ang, 11.1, 10.9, 10.8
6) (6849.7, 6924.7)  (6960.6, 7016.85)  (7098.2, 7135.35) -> -2.2 Ang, 10.6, 11.1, 10.9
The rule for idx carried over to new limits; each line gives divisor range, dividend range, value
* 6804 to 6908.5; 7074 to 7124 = 1.03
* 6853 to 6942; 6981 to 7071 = 1.05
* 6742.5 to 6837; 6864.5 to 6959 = 0.98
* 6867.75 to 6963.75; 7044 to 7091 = 1.04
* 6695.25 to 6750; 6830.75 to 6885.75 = 0.95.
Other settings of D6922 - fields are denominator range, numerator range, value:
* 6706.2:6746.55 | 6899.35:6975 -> 0.98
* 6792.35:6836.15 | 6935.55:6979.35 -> 1.02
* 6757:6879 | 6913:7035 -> 1.02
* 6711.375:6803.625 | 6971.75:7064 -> 1.01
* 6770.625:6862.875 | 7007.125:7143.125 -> 1.01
